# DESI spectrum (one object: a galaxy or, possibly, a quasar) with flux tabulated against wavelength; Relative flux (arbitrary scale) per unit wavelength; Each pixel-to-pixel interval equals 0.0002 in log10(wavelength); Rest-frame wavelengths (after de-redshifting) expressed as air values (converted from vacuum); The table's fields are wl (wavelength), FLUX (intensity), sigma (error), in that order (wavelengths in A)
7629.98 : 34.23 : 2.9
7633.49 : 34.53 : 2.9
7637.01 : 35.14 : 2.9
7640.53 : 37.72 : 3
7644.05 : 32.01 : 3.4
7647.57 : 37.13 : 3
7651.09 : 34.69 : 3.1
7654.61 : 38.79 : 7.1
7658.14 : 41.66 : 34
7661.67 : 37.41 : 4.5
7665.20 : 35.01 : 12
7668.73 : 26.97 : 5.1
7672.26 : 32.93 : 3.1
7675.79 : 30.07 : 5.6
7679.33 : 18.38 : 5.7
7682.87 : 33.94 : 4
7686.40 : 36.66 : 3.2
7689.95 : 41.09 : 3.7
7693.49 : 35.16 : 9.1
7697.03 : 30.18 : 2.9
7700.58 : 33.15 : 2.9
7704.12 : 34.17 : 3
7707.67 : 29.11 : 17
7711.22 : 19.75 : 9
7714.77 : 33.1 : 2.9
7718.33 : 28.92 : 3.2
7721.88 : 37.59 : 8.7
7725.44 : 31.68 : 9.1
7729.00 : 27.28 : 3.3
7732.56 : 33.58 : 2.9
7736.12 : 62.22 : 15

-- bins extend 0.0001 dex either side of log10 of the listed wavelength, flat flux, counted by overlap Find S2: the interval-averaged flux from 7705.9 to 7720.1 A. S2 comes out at 27.7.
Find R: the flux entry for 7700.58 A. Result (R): 33.15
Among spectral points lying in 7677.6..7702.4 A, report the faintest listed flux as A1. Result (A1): 18.38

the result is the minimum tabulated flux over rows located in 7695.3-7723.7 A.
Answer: 19.75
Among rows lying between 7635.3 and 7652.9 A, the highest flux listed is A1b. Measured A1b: 37.72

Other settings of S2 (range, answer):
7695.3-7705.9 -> 32.5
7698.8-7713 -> 29.1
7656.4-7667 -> 38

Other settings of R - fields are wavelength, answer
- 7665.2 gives 35.01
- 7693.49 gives 35.16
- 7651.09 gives 34.69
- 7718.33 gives 28.92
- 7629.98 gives 34.23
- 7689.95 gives 41.09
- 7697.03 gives 30.18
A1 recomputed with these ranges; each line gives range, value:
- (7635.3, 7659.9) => 32.01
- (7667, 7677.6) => 26.97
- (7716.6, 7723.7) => 28.92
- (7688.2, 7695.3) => 35.16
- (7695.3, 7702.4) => 30.18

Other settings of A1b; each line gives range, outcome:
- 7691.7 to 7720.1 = 35.16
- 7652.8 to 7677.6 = 41.66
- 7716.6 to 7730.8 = 37.59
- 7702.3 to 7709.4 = 34.17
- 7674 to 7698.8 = 41.09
